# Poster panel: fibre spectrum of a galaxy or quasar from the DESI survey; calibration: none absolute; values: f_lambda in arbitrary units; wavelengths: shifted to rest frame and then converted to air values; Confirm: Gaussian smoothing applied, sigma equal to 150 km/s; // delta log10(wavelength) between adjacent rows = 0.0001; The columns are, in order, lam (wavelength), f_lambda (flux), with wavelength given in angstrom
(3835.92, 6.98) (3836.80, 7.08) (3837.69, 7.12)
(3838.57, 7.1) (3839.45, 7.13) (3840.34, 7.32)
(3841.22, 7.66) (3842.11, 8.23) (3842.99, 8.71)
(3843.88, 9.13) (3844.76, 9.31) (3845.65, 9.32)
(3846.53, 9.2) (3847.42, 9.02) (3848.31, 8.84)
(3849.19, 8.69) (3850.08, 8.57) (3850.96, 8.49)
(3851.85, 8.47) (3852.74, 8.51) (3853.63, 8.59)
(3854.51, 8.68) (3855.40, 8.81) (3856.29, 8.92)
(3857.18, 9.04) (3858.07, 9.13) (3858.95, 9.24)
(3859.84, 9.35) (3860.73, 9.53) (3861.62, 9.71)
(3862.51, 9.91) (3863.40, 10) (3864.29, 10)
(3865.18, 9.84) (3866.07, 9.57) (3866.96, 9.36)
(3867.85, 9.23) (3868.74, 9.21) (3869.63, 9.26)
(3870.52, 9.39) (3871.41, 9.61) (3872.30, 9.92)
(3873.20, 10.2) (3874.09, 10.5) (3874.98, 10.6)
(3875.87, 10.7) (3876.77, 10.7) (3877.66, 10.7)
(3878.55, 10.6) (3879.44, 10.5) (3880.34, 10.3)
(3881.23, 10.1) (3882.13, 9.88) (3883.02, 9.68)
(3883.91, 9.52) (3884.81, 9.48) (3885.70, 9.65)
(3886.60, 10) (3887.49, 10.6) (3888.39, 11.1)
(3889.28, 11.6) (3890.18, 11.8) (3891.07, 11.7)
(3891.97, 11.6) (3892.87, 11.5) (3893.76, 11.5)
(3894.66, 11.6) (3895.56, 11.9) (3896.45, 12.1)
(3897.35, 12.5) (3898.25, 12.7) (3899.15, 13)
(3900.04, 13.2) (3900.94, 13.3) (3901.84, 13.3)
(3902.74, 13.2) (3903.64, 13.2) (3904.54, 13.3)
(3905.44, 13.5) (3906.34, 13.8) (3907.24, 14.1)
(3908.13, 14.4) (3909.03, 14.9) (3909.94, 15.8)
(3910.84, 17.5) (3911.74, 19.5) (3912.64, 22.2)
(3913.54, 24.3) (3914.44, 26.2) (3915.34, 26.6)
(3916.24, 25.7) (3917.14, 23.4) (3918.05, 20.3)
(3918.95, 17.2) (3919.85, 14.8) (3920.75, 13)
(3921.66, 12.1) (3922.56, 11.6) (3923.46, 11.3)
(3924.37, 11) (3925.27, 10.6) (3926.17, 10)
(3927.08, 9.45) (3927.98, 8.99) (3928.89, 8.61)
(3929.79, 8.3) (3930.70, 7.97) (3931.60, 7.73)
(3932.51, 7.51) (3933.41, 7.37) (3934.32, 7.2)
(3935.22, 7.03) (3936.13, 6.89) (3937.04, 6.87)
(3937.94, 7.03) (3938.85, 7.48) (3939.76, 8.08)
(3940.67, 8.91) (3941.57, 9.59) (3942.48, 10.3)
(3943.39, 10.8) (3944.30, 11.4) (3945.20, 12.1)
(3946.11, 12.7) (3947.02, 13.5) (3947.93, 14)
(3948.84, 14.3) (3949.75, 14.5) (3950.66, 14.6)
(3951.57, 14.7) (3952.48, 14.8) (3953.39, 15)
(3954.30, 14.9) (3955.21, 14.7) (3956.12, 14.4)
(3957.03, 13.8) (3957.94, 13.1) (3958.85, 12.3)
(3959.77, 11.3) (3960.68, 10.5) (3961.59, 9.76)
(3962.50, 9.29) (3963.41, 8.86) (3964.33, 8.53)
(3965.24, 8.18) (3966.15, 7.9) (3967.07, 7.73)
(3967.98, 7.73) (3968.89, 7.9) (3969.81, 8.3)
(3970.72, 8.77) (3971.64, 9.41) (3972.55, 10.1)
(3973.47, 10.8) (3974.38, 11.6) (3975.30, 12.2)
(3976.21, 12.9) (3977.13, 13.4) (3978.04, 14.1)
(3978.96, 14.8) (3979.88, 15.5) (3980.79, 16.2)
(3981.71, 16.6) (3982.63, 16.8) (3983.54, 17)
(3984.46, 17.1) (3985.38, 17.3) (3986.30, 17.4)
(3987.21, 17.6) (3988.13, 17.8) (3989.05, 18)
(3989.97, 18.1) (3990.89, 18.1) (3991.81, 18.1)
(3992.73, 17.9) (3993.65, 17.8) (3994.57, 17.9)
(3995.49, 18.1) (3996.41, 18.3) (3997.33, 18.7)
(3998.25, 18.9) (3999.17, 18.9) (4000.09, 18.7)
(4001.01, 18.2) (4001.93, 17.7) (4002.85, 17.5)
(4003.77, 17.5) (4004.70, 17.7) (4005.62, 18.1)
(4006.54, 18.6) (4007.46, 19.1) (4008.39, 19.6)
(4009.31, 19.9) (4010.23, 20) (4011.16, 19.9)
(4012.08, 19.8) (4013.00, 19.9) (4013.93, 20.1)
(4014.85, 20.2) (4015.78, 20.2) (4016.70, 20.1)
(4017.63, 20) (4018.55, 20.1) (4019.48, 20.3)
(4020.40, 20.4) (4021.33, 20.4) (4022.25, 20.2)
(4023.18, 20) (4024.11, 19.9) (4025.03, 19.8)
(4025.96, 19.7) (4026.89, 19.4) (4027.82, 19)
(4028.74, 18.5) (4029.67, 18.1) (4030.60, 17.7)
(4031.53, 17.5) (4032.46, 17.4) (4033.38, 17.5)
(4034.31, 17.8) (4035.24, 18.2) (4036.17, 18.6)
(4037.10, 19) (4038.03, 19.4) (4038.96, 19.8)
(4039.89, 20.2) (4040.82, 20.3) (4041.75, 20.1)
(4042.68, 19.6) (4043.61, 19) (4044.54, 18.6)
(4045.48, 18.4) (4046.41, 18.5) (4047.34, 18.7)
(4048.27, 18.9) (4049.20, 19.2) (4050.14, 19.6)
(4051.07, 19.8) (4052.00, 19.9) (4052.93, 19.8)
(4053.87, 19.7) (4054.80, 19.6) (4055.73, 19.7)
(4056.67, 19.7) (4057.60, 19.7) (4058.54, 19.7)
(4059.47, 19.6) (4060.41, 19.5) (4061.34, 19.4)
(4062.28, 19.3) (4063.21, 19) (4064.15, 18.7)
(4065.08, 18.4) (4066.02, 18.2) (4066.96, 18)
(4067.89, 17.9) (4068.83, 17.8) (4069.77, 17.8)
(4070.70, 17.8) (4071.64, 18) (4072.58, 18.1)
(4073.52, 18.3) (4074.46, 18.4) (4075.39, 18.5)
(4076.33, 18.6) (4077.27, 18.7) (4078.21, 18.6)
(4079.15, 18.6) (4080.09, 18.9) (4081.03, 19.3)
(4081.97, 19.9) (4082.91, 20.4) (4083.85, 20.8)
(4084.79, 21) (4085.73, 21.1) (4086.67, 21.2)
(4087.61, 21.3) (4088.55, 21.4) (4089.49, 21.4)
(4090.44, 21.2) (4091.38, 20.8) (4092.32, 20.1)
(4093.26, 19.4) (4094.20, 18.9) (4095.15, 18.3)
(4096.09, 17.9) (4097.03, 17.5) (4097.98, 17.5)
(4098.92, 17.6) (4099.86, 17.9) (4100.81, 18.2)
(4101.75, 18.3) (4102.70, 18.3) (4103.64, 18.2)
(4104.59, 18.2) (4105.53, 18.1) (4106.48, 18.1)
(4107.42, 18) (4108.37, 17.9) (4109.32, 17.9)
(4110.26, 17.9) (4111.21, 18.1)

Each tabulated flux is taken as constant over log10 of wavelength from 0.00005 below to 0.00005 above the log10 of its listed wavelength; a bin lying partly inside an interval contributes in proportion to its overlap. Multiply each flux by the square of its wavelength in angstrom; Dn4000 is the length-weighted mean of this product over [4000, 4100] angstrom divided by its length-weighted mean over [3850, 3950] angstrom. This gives 1.8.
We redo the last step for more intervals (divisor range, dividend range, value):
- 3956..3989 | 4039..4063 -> 1.62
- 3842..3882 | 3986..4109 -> 2.20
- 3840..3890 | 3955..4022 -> 1.76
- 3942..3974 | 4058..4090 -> 1.78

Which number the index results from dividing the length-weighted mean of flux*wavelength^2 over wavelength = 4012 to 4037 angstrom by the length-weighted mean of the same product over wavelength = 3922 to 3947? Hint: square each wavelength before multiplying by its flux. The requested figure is 2.2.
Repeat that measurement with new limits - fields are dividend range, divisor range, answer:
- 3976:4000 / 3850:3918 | 1.48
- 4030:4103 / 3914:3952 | 1.68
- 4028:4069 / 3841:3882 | 2.21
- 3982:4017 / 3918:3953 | 1.77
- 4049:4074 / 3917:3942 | 1.99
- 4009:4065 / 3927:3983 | 1.84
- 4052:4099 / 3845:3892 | 2.19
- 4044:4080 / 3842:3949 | 1.80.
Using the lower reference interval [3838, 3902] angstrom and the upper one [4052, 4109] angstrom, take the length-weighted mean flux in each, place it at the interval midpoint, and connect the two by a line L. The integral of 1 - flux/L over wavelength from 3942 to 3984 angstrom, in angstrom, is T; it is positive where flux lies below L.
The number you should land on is 5.2 angstrom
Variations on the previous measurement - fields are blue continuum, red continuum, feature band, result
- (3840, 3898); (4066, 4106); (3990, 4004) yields -2.69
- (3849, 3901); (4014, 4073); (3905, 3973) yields 4.87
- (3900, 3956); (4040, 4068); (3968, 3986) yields 2.91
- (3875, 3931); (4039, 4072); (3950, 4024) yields 3.78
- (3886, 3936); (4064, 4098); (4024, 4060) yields -2.55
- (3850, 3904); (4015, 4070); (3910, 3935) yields -3.42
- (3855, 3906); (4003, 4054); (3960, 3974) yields 6.00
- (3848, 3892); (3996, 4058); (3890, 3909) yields -2.02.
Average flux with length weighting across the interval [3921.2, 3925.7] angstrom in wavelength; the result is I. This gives 11.3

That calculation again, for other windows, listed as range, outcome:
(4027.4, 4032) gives 18.2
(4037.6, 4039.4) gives 19.6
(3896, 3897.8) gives 12.3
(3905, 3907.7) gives 13.9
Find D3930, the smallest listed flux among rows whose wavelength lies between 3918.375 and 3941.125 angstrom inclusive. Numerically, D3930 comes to 6.87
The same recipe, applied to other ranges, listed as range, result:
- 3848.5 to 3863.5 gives 8.47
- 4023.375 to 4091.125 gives 17.4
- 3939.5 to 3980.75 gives 7.73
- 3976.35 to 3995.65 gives 13.4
